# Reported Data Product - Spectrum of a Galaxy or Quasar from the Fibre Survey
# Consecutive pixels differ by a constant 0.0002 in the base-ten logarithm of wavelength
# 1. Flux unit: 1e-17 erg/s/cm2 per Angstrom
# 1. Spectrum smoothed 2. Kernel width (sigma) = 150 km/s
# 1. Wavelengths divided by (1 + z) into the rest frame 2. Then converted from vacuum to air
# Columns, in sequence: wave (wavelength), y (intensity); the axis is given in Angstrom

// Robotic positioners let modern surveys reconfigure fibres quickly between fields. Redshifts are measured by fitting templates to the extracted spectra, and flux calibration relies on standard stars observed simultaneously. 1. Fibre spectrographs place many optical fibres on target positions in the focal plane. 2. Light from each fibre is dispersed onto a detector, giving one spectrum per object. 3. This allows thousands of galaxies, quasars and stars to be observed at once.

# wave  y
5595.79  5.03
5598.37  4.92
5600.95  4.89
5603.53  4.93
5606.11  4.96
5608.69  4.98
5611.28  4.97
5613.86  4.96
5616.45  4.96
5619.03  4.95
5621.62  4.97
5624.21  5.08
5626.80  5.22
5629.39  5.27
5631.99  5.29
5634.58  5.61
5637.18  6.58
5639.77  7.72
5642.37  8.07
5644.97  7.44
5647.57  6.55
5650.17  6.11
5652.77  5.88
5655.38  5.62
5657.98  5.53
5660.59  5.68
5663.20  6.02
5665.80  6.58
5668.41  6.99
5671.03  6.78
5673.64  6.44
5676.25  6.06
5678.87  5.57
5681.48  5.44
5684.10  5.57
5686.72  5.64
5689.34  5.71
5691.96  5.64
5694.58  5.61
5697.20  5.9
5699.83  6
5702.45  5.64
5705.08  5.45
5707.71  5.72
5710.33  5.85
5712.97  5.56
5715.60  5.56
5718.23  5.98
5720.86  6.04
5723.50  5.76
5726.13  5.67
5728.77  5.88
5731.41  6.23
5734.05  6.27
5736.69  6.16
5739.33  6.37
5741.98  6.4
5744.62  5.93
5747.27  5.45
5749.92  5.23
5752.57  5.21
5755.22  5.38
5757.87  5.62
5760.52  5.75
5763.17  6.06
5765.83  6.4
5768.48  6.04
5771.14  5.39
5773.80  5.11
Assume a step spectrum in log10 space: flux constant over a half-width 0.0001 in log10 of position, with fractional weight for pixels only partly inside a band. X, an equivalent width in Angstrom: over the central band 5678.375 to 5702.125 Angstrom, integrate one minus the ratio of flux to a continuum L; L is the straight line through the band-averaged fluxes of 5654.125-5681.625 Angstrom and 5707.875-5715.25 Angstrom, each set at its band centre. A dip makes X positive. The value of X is 0.8 Angstrom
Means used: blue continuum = 6.09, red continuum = 5.69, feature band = 5.68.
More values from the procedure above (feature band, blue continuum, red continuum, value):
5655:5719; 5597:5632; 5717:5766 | -4.26 Angstrom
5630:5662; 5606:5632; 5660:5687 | -4.37 Angstrom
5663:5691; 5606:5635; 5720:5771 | -3.23 Angstrom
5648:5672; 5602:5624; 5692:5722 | -3.49 Angstrom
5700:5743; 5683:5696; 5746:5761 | -2.95 Angstrom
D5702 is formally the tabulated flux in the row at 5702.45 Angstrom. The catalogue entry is 5.64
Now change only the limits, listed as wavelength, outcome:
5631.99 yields 5.29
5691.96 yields 5.64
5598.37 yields 4.92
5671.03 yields 6.78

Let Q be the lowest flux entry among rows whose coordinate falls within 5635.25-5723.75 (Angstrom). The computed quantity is 5.44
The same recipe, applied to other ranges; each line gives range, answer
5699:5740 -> 5.45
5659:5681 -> 5.57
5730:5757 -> 5.21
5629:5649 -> 5.27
